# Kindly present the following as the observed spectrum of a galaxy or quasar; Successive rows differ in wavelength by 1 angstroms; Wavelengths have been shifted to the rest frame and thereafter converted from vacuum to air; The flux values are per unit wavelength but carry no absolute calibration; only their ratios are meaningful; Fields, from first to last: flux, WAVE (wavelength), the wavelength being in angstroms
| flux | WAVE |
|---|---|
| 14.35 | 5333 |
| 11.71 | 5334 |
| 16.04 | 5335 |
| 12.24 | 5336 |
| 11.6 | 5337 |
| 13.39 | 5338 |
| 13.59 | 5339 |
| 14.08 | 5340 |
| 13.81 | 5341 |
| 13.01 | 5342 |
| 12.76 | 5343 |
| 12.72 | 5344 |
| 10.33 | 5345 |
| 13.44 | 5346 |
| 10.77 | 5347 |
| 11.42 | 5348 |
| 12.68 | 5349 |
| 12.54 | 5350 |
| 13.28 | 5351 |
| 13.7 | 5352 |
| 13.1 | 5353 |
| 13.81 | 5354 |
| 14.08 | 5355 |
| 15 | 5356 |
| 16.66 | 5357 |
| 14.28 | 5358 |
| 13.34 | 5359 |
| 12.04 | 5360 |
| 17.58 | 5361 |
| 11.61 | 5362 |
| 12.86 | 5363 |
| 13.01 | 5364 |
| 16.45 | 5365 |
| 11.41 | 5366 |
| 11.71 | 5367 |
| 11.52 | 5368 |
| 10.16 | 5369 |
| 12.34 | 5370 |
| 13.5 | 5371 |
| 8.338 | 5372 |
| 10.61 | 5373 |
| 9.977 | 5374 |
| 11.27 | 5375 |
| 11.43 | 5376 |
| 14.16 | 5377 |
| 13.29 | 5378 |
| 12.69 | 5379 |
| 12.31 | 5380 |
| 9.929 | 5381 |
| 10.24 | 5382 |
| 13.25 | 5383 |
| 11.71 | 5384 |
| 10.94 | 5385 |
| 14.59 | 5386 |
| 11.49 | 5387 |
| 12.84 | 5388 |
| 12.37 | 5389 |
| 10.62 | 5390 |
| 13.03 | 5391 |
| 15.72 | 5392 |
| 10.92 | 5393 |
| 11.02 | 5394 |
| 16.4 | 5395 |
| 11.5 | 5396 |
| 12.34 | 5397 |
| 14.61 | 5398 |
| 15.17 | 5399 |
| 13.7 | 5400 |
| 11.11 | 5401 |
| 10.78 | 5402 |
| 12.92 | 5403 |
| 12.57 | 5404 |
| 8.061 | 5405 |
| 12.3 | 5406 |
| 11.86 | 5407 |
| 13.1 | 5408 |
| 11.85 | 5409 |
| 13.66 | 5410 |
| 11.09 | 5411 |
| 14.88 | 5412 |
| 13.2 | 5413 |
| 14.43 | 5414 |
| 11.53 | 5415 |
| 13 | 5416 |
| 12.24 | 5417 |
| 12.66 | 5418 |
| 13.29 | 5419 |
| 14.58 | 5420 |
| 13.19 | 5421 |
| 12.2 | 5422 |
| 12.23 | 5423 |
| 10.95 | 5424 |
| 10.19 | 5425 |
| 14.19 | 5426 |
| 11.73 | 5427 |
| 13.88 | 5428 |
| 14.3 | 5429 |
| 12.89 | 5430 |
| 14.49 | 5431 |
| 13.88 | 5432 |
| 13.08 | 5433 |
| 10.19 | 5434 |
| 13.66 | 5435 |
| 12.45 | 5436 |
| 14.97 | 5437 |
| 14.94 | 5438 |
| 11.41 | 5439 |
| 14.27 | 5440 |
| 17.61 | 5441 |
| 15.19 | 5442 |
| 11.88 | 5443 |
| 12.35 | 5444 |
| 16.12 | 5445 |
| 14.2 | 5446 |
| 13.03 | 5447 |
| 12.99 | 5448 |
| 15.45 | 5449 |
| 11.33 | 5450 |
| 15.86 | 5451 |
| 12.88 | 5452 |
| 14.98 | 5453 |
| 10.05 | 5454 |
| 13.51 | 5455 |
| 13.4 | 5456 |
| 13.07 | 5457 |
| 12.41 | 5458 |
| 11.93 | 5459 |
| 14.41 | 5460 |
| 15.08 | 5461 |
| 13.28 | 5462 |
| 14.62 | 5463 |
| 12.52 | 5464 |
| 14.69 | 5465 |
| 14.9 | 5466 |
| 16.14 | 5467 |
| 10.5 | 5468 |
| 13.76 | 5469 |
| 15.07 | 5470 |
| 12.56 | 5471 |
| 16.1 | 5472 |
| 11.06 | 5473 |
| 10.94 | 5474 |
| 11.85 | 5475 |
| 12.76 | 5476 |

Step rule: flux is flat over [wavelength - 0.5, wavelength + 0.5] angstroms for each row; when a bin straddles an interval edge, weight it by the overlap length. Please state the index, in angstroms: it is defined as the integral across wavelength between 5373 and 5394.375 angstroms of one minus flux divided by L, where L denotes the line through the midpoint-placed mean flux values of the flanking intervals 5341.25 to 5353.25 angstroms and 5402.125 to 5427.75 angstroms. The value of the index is 0.7 angstroms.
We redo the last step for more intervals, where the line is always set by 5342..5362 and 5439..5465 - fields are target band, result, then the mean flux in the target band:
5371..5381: 1.35 angstroms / 11.6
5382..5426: 3.06 angstroms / 12.6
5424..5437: 0.65 angstroms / 12.9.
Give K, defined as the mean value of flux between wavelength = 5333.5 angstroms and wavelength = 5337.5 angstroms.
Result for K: 12.9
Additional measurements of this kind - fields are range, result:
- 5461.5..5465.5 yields 13.8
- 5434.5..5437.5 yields 13.7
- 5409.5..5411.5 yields 12.4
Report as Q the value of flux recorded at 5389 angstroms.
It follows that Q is 12.37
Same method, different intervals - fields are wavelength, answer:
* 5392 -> 15.72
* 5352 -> 13.7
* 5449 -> 15.45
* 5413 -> 13.2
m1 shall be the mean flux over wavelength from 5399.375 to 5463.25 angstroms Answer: 13.1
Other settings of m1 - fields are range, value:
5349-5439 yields 12.7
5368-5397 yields 12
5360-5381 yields 12.2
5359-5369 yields 13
